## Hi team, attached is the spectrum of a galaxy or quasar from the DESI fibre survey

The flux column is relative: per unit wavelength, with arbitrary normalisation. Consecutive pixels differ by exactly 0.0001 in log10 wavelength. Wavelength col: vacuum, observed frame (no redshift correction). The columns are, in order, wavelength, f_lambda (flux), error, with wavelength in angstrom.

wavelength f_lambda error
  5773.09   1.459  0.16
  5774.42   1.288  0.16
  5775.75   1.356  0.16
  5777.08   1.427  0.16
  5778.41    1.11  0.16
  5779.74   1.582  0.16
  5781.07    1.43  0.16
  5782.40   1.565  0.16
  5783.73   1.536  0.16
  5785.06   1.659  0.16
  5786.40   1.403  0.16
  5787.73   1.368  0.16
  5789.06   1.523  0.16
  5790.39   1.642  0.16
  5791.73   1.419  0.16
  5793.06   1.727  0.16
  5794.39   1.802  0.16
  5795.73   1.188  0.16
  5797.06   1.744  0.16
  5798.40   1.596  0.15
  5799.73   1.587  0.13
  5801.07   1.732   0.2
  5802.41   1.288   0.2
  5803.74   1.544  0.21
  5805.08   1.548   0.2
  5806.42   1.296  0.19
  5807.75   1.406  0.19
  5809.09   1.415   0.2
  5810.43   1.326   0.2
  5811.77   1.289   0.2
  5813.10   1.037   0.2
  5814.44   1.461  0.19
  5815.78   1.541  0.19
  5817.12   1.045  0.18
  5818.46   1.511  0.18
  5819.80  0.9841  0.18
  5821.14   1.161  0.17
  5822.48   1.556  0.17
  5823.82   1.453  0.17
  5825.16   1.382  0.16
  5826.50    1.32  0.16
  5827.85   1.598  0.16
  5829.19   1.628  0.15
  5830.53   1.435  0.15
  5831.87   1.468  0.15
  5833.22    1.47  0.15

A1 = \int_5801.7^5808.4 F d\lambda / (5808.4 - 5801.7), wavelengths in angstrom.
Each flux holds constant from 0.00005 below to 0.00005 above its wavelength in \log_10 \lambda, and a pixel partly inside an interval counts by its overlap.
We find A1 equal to 1.42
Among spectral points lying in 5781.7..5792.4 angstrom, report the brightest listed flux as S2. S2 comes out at 1.659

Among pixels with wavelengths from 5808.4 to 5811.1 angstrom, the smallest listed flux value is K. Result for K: 1.326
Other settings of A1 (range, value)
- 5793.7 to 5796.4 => 1.5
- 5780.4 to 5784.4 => 1.51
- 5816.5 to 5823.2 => 1.25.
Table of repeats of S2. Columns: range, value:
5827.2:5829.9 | 1.628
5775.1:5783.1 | 1.582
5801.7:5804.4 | 1.544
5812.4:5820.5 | 1.541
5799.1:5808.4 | 1.732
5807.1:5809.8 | 1.415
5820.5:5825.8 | 1.556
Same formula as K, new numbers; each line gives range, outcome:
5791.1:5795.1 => 1.419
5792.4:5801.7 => 1.188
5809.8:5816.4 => 1.037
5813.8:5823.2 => 0.9841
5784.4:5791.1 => 1.368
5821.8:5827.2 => 1.32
